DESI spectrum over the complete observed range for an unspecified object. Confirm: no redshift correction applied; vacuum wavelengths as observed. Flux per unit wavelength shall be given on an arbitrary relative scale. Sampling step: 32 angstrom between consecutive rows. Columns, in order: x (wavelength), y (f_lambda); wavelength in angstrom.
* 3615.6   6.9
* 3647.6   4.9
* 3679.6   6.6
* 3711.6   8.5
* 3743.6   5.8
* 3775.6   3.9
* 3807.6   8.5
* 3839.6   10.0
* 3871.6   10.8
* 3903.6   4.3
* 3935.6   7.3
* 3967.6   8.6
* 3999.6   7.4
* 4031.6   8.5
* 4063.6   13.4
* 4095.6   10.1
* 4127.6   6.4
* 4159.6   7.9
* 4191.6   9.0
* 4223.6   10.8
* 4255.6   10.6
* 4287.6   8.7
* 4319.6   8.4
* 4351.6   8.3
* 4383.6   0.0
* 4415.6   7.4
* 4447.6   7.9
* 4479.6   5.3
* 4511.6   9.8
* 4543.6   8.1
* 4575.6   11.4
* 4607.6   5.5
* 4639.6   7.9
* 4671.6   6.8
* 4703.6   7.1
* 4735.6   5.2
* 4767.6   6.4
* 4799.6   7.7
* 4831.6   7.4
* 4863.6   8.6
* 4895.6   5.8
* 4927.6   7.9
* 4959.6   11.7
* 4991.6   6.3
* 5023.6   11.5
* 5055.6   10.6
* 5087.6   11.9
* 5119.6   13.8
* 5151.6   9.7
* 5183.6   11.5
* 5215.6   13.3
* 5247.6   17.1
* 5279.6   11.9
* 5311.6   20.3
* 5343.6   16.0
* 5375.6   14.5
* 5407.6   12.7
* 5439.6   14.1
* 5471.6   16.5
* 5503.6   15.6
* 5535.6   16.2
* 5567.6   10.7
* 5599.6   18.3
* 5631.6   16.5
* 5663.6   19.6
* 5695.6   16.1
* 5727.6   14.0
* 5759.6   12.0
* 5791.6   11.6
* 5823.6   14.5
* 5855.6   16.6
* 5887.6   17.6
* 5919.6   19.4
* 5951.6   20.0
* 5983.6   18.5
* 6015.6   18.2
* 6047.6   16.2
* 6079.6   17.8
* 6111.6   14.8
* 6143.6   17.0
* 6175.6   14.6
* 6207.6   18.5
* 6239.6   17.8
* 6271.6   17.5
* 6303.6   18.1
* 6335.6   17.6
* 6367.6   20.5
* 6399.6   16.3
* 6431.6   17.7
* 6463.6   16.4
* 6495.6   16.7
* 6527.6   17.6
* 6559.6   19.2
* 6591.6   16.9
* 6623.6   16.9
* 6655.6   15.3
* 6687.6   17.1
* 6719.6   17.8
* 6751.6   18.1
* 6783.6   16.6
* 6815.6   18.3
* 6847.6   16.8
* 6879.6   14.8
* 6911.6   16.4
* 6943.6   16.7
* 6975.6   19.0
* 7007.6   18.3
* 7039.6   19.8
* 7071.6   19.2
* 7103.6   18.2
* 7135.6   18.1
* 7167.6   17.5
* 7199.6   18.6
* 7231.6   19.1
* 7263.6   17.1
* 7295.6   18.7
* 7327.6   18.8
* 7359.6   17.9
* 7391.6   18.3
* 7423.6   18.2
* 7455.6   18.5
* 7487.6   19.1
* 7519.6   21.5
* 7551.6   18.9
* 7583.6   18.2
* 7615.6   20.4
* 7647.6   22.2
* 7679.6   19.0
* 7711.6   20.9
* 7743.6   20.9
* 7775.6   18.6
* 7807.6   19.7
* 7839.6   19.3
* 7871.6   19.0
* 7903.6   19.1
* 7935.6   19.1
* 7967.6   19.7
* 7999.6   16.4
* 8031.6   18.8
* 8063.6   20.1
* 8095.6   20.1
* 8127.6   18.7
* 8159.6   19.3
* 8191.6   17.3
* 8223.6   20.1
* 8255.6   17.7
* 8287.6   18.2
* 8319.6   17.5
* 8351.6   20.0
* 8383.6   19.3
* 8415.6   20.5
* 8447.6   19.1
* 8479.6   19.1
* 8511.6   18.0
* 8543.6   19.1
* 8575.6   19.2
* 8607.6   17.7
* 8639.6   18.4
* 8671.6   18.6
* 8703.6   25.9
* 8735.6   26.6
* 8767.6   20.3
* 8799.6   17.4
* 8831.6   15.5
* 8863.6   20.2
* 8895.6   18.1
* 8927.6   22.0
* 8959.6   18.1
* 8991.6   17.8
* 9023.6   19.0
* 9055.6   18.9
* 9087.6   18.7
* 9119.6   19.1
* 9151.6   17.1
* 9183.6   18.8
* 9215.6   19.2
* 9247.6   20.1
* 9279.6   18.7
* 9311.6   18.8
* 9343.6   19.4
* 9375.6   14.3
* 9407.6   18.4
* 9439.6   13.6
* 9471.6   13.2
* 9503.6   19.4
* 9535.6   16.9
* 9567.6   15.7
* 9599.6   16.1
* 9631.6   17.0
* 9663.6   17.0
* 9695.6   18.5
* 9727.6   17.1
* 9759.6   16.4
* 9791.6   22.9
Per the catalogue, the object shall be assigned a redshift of 0.328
